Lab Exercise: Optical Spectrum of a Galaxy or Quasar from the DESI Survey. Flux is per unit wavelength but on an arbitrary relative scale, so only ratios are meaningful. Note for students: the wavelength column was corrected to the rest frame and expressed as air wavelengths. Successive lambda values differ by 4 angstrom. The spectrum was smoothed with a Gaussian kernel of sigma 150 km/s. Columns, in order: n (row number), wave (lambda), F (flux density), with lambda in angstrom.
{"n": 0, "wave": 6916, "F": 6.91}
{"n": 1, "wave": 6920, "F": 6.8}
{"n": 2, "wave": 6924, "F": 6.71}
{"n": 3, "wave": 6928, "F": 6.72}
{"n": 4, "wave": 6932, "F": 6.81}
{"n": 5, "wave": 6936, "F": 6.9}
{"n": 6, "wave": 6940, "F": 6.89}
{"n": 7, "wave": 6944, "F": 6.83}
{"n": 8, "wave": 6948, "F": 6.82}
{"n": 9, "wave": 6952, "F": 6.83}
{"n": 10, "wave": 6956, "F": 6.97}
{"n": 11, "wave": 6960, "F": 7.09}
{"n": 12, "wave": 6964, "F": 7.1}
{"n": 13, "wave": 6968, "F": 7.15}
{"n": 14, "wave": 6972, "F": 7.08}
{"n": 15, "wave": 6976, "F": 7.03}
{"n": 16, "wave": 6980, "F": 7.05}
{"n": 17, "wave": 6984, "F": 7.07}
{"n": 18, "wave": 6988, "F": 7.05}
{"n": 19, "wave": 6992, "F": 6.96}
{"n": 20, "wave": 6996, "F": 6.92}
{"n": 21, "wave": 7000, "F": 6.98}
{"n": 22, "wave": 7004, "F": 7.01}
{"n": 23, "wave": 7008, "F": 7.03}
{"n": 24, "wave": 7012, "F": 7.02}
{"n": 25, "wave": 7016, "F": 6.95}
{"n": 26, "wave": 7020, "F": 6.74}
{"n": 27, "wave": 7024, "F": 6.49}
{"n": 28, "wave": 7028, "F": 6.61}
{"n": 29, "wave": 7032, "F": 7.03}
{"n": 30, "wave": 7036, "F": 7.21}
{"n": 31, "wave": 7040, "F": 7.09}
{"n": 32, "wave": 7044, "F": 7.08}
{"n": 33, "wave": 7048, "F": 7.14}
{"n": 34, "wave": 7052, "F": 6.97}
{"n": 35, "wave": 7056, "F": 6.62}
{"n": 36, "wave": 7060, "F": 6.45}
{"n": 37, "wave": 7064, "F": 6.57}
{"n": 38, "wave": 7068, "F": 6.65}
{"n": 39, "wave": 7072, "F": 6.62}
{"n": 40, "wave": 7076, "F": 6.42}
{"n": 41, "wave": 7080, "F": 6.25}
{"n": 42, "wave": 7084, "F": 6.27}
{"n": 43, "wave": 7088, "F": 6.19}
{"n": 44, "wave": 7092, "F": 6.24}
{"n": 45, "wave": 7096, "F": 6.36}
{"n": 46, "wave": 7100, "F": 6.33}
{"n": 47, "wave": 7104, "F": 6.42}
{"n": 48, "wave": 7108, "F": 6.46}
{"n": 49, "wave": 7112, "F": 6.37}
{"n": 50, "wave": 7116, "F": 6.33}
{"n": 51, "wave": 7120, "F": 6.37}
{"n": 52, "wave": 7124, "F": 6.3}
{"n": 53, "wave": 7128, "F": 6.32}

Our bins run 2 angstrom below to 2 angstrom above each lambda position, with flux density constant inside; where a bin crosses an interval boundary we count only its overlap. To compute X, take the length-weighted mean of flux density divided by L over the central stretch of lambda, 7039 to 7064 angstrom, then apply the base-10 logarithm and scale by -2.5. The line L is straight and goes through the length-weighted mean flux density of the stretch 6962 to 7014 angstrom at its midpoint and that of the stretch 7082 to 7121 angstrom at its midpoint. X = -0.03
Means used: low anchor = 7.03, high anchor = 6.33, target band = 6.86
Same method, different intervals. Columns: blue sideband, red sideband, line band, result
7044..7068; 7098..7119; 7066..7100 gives 0.03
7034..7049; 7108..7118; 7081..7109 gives 0.04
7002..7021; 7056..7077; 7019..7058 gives -0.02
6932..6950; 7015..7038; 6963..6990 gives -0.04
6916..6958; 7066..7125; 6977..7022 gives -0.05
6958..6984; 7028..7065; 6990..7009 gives 0.01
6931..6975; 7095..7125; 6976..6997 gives -0.03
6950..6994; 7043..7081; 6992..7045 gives -0.01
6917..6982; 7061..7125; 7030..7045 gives -0.08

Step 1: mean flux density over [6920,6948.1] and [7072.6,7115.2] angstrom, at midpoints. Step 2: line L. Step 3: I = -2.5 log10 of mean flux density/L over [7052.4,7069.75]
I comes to -0.03 mag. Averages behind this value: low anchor 6.81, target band 6.61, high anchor 6.34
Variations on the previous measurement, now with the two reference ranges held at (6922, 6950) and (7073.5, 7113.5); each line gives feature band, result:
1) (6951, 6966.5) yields -0.04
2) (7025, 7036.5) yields -0.06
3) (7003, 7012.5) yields -0.07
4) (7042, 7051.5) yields -0.10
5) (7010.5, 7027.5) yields -0.04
